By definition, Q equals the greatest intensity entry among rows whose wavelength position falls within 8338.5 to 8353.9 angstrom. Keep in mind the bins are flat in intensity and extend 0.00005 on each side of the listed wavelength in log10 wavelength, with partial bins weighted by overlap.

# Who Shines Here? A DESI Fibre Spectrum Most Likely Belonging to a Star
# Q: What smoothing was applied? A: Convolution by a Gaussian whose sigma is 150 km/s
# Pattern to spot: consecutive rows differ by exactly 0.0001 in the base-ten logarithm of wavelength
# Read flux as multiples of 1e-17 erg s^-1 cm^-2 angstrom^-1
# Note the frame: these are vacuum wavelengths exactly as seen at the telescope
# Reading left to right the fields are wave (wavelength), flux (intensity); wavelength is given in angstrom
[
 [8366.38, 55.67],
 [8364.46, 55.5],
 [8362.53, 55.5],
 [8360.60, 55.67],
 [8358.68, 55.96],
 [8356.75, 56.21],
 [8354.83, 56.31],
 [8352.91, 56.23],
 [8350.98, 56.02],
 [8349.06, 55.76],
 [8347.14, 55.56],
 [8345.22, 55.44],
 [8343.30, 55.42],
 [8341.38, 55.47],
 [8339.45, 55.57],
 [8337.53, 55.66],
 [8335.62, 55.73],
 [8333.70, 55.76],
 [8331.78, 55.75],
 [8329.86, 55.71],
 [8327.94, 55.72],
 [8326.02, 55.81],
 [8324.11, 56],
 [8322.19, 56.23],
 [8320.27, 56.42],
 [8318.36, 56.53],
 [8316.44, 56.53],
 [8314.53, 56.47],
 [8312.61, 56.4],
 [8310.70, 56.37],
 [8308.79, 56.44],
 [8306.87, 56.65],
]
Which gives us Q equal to 56.23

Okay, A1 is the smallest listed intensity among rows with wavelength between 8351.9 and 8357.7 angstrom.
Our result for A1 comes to 56.21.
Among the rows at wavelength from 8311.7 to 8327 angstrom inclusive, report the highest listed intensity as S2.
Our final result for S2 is 56.53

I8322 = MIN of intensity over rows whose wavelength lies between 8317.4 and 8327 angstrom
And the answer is 55.81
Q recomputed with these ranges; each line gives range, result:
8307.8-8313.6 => 56.44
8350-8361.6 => 56.31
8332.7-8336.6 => 55.76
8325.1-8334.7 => 55.81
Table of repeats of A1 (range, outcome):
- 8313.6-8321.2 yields 56.42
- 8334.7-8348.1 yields 55.42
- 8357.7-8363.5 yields 55.5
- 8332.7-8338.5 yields 55.66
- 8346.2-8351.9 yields 55.56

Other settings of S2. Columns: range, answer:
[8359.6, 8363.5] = 55.67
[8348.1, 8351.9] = 56.02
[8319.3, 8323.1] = 56.42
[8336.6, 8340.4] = 55.66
